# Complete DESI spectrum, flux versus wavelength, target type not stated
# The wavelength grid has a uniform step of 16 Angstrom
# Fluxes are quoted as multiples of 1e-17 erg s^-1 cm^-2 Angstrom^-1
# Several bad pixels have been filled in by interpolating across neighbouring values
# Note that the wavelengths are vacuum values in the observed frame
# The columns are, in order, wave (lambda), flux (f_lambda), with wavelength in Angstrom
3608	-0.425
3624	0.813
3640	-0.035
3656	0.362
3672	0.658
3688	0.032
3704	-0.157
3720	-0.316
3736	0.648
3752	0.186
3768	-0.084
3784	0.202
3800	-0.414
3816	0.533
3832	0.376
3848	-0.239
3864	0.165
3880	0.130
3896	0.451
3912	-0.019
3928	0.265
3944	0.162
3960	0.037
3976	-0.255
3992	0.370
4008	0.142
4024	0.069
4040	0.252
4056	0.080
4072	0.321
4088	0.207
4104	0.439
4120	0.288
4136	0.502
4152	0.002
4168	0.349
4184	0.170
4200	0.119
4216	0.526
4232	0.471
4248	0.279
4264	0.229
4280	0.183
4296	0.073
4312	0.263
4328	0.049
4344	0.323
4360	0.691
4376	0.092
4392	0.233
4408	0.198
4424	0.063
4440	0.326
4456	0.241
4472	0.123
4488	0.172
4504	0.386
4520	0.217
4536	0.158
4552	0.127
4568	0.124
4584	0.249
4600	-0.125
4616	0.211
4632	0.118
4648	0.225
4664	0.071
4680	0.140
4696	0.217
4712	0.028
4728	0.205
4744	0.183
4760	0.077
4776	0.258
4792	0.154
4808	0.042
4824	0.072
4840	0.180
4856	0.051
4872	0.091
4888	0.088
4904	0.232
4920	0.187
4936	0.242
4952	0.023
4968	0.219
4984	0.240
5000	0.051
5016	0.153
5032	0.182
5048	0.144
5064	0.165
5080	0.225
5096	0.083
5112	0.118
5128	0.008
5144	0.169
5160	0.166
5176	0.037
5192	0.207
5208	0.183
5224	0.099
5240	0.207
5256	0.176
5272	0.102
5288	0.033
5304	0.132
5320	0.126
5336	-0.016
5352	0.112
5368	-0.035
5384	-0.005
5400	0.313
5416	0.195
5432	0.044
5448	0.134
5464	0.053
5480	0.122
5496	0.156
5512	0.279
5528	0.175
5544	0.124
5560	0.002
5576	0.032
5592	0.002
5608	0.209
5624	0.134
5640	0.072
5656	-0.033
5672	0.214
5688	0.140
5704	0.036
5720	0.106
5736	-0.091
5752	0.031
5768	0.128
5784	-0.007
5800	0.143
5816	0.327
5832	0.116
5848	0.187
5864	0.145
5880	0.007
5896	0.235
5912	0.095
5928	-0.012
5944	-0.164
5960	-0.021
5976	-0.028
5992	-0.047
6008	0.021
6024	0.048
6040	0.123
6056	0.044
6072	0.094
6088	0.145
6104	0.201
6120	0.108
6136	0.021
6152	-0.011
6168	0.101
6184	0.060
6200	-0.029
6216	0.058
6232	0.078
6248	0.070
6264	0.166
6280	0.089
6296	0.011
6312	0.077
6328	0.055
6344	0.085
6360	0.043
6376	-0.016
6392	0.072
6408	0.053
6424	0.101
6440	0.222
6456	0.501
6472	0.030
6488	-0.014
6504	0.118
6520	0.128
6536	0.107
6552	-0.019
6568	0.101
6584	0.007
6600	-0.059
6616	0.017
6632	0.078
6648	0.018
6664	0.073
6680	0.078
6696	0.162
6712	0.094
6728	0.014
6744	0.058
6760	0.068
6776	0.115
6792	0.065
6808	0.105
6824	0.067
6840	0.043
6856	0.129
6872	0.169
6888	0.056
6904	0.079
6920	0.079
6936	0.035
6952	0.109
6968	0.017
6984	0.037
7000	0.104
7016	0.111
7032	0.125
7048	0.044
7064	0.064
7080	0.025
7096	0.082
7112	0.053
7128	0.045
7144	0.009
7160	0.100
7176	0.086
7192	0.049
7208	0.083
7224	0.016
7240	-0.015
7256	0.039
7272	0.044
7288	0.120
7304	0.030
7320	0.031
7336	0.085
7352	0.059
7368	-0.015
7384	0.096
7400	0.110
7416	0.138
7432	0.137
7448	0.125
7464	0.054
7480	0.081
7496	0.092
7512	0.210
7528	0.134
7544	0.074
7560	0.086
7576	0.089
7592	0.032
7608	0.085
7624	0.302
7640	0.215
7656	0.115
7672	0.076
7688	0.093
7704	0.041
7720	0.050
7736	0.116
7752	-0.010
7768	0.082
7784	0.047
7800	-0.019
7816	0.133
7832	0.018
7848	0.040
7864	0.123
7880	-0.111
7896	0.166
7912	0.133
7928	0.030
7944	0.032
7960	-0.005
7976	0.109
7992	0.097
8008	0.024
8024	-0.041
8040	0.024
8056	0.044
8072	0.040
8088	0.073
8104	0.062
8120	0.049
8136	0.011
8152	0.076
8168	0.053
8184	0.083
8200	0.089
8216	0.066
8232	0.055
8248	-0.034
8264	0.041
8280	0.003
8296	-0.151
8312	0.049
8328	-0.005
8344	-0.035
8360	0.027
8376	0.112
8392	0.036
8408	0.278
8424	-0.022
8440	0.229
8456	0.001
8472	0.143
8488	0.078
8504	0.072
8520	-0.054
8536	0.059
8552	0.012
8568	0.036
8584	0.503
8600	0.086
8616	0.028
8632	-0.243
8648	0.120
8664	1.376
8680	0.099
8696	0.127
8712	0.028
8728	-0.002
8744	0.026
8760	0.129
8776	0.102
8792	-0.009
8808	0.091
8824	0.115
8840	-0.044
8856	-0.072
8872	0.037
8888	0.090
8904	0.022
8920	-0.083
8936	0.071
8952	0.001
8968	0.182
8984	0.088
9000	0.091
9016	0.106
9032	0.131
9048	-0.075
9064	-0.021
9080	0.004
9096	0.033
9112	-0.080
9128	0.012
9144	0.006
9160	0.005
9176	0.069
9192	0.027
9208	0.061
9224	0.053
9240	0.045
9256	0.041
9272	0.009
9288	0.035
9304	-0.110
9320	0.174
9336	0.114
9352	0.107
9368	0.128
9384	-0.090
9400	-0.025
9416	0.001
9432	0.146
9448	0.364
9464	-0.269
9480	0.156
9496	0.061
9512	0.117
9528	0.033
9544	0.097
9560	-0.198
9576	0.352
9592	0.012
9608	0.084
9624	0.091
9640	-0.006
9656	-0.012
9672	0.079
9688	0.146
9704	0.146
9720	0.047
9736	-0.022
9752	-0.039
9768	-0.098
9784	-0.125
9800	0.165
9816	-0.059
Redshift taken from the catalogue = 0.730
